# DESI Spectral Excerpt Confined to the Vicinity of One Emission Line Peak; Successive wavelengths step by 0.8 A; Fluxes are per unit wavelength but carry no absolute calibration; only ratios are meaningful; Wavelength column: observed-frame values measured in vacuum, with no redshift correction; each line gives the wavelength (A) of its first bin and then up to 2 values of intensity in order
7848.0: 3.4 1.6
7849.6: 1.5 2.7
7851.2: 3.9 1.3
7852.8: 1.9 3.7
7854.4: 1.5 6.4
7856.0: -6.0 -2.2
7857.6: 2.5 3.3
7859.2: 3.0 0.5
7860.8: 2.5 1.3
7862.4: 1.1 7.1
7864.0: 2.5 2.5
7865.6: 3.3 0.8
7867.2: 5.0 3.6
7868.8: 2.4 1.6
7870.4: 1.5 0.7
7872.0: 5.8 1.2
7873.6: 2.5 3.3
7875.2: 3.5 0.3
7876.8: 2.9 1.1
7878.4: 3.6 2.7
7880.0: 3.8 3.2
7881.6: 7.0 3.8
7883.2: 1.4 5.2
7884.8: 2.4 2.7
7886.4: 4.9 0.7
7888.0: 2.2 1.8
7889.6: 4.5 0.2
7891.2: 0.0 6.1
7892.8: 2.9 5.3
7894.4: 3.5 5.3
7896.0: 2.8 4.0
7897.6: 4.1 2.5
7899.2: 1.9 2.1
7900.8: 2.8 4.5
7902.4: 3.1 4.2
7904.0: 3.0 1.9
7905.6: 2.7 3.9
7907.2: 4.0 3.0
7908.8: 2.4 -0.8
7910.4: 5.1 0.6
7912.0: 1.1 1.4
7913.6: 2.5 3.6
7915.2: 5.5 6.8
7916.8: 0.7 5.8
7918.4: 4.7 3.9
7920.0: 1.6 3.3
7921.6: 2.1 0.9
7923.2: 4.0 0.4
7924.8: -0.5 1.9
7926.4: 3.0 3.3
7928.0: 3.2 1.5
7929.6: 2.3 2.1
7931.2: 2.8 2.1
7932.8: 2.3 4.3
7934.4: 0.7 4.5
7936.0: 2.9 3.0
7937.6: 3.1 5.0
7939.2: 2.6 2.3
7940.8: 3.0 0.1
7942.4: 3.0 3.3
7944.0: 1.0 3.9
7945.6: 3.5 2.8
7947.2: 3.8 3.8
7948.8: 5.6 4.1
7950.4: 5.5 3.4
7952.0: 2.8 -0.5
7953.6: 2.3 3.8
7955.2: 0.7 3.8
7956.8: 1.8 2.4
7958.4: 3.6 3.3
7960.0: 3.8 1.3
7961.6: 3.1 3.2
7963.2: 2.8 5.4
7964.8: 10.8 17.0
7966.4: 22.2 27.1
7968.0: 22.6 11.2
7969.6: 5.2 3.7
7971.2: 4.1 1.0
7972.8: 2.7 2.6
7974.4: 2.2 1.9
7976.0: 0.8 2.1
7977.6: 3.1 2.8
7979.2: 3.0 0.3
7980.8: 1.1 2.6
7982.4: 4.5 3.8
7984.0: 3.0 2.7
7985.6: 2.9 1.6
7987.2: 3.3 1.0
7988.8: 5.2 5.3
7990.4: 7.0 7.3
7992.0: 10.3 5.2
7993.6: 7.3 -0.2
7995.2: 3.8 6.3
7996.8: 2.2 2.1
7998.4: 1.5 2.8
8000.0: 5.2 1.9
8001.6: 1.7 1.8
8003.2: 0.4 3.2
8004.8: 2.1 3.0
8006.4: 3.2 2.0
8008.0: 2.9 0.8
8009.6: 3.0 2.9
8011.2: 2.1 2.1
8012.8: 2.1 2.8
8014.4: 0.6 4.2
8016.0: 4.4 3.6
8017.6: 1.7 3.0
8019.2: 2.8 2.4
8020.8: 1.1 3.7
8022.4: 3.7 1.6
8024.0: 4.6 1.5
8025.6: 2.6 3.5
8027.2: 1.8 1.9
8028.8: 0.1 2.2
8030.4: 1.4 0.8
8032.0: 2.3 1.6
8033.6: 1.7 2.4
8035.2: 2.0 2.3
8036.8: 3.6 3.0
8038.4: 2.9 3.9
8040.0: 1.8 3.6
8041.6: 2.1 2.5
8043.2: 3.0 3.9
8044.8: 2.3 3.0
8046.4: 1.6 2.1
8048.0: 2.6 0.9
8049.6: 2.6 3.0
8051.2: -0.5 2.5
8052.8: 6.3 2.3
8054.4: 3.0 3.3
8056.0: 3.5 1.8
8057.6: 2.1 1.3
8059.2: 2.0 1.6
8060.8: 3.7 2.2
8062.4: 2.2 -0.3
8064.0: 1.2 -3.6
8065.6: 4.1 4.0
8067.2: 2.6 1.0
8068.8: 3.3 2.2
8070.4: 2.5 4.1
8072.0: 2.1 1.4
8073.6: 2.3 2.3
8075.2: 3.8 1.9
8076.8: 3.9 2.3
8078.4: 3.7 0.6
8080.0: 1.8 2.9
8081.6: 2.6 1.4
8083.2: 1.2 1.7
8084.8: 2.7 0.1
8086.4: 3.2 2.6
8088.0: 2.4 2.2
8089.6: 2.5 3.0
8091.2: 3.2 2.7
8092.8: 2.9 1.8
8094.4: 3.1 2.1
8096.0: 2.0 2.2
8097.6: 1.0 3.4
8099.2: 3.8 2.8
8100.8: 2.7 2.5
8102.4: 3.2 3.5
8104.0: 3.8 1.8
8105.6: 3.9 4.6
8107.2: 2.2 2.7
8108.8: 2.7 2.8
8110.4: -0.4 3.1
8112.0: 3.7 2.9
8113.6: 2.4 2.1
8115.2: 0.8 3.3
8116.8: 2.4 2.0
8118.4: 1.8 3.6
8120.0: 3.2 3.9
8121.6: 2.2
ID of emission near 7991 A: [N II] 6583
